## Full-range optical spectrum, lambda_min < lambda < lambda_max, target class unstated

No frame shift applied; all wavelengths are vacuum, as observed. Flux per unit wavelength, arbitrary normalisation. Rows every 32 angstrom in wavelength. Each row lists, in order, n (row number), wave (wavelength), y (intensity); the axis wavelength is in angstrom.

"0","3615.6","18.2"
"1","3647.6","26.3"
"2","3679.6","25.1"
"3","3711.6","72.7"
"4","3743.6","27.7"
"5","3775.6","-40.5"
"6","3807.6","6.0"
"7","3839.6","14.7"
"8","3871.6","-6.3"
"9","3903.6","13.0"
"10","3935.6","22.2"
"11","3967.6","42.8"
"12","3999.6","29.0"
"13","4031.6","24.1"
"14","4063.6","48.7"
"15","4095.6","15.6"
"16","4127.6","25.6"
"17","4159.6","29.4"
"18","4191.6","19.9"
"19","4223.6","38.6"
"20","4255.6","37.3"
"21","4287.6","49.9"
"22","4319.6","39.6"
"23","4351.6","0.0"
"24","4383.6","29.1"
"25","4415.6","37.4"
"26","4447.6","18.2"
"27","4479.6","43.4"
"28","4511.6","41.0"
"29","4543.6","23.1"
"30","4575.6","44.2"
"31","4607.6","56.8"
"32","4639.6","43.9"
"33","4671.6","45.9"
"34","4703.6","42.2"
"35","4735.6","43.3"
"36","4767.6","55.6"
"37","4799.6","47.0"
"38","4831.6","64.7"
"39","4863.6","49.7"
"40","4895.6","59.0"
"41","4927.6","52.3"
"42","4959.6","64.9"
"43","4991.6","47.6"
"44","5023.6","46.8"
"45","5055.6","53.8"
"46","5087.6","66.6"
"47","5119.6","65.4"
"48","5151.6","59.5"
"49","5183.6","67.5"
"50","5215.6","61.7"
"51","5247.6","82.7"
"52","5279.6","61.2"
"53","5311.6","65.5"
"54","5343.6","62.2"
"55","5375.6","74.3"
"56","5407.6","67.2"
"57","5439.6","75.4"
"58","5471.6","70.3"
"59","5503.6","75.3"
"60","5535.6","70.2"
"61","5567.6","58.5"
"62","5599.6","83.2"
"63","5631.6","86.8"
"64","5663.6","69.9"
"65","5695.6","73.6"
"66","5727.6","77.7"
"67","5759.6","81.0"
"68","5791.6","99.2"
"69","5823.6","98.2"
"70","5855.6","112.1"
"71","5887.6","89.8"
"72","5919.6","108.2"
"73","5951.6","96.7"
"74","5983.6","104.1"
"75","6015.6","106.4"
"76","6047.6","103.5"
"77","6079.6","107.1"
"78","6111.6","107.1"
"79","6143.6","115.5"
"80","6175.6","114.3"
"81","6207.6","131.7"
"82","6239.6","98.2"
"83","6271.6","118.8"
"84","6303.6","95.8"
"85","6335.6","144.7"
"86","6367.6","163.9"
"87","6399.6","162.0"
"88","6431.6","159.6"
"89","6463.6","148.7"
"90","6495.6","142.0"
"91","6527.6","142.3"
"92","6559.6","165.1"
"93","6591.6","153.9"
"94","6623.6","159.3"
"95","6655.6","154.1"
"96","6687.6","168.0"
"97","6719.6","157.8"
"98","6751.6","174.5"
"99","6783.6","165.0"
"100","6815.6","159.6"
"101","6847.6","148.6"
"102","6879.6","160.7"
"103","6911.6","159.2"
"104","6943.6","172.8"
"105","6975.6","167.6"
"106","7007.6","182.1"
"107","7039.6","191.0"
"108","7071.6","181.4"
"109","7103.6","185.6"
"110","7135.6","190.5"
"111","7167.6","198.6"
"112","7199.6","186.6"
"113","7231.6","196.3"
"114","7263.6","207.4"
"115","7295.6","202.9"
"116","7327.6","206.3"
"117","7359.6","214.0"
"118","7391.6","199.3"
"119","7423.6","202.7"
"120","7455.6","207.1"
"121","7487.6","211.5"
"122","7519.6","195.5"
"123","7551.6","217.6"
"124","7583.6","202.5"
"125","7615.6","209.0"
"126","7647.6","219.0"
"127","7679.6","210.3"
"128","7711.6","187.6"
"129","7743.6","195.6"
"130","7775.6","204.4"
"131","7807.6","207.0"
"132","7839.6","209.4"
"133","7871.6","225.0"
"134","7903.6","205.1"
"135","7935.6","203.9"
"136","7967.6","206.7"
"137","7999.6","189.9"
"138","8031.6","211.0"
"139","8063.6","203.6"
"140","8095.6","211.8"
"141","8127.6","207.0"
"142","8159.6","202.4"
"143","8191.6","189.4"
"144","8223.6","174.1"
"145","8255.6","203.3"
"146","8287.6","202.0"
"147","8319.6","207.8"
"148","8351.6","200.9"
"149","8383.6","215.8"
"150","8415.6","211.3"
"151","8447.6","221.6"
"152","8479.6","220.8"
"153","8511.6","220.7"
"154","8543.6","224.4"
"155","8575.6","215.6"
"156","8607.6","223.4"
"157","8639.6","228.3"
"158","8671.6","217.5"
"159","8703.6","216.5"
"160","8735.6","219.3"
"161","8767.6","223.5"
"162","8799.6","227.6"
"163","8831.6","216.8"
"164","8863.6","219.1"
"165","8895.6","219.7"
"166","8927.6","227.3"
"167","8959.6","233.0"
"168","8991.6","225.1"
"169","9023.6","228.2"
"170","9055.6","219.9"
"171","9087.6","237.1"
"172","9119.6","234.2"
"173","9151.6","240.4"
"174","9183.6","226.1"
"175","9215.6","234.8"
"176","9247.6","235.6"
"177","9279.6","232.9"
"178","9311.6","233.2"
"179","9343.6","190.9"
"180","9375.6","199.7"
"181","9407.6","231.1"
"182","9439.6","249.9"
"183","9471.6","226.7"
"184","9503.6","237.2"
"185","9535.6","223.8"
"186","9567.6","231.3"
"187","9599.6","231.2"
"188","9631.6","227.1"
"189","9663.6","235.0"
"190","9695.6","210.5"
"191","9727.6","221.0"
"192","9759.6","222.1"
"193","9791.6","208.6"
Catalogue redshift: 0.59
